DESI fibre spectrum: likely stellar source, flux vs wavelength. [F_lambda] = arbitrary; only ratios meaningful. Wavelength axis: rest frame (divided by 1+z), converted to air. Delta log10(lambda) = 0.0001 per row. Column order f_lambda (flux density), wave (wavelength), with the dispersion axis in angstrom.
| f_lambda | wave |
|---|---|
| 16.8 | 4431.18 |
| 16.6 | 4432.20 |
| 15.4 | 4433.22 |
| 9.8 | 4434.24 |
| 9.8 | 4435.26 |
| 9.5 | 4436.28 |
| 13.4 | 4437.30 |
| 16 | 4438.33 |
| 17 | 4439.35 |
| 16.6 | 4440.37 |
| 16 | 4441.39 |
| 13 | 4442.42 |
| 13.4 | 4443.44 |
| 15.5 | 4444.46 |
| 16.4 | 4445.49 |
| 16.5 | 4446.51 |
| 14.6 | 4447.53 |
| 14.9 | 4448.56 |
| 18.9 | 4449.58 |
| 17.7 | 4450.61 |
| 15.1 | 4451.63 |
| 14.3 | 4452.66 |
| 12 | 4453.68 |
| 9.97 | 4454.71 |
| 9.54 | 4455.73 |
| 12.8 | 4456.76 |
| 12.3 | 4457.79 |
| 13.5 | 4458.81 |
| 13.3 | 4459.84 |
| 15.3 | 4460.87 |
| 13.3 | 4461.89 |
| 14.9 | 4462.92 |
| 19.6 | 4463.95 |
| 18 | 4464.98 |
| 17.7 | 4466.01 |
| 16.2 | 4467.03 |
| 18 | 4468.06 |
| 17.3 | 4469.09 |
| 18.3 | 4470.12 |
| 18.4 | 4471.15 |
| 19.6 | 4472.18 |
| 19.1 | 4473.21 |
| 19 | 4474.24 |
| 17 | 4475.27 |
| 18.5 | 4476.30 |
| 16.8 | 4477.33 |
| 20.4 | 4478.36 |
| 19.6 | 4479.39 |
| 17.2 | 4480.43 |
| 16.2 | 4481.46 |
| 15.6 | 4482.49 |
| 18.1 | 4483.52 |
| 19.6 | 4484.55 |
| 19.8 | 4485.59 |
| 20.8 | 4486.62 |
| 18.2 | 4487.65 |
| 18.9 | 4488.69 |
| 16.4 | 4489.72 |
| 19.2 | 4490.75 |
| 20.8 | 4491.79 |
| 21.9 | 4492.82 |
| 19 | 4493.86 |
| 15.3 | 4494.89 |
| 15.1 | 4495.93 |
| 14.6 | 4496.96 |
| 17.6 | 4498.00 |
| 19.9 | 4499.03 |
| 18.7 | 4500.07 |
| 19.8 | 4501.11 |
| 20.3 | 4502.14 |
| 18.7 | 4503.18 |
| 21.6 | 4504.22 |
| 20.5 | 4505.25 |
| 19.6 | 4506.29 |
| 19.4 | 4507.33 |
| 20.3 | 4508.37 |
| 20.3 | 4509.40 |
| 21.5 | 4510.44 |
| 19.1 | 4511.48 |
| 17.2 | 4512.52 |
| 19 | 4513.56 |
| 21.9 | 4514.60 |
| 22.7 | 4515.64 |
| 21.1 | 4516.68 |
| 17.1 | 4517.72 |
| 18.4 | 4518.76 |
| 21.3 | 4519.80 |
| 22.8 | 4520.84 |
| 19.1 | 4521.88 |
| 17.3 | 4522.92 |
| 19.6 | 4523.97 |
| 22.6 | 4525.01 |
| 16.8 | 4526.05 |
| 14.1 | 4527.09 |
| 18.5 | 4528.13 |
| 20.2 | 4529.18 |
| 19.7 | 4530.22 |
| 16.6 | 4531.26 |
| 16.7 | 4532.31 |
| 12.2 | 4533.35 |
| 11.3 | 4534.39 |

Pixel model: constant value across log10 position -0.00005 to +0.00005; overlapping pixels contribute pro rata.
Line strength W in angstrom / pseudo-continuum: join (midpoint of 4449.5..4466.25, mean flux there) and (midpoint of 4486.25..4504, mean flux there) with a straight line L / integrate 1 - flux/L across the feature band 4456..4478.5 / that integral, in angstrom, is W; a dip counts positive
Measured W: -1.6 angstrom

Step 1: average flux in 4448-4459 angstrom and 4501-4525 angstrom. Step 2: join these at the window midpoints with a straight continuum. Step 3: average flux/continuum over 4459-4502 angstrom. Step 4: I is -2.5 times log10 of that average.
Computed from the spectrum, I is -0.084 mag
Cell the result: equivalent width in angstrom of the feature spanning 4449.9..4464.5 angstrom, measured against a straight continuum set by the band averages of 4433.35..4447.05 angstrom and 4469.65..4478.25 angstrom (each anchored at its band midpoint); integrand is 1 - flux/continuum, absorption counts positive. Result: 2.1 angstrom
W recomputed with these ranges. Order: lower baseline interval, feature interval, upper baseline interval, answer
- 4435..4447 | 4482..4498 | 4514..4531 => -0.6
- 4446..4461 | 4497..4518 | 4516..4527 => -1.6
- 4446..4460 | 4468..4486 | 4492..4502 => -2.2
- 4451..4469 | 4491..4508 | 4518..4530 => -1.5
